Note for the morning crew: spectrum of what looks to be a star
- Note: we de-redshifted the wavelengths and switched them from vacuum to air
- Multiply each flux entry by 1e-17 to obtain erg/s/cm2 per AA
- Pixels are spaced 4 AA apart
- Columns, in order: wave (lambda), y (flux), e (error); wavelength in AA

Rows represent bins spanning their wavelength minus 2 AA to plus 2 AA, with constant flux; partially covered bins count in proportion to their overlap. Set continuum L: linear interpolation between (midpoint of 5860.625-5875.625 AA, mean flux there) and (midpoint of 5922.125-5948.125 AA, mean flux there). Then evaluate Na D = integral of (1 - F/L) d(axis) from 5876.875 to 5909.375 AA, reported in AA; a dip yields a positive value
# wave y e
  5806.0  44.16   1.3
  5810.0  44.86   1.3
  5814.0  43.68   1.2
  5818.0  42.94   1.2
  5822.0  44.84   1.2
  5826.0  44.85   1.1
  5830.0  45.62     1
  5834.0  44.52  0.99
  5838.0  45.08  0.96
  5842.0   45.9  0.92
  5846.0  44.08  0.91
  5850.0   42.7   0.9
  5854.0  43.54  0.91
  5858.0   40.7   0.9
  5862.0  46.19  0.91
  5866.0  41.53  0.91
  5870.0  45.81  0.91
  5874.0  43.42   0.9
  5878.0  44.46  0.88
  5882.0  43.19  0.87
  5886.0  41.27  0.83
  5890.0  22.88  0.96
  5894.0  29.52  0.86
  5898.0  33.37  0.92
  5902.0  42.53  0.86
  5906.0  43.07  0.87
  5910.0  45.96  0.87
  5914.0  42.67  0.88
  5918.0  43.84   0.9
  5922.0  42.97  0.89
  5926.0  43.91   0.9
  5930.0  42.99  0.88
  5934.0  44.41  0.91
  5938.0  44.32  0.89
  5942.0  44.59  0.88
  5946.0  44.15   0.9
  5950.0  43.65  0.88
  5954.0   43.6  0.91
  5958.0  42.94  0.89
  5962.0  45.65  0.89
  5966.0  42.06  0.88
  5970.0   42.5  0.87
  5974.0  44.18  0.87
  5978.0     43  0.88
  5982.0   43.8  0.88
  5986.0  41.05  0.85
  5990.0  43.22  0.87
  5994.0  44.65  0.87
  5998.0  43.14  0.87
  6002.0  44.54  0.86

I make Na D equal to 4.71 AA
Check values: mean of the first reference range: 44.2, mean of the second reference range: 44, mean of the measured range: 37.7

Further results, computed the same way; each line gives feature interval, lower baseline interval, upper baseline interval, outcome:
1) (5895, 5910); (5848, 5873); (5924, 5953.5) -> 1.3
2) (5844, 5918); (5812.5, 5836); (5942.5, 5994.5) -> 5.1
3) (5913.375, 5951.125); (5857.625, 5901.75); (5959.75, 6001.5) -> -2.1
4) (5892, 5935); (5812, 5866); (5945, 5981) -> 2.4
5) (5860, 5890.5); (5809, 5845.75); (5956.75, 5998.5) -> 1.5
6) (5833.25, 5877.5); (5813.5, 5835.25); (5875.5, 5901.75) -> -3.8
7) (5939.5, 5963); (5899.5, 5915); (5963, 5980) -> -0.5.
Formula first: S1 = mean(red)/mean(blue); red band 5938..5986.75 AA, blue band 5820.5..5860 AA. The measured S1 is 0.99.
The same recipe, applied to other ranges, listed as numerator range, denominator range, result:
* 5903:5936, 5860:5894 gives 1.08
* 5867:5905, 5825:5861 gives 0.88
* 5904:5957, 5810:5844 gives 0.98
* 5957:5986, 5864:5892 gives 1.07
